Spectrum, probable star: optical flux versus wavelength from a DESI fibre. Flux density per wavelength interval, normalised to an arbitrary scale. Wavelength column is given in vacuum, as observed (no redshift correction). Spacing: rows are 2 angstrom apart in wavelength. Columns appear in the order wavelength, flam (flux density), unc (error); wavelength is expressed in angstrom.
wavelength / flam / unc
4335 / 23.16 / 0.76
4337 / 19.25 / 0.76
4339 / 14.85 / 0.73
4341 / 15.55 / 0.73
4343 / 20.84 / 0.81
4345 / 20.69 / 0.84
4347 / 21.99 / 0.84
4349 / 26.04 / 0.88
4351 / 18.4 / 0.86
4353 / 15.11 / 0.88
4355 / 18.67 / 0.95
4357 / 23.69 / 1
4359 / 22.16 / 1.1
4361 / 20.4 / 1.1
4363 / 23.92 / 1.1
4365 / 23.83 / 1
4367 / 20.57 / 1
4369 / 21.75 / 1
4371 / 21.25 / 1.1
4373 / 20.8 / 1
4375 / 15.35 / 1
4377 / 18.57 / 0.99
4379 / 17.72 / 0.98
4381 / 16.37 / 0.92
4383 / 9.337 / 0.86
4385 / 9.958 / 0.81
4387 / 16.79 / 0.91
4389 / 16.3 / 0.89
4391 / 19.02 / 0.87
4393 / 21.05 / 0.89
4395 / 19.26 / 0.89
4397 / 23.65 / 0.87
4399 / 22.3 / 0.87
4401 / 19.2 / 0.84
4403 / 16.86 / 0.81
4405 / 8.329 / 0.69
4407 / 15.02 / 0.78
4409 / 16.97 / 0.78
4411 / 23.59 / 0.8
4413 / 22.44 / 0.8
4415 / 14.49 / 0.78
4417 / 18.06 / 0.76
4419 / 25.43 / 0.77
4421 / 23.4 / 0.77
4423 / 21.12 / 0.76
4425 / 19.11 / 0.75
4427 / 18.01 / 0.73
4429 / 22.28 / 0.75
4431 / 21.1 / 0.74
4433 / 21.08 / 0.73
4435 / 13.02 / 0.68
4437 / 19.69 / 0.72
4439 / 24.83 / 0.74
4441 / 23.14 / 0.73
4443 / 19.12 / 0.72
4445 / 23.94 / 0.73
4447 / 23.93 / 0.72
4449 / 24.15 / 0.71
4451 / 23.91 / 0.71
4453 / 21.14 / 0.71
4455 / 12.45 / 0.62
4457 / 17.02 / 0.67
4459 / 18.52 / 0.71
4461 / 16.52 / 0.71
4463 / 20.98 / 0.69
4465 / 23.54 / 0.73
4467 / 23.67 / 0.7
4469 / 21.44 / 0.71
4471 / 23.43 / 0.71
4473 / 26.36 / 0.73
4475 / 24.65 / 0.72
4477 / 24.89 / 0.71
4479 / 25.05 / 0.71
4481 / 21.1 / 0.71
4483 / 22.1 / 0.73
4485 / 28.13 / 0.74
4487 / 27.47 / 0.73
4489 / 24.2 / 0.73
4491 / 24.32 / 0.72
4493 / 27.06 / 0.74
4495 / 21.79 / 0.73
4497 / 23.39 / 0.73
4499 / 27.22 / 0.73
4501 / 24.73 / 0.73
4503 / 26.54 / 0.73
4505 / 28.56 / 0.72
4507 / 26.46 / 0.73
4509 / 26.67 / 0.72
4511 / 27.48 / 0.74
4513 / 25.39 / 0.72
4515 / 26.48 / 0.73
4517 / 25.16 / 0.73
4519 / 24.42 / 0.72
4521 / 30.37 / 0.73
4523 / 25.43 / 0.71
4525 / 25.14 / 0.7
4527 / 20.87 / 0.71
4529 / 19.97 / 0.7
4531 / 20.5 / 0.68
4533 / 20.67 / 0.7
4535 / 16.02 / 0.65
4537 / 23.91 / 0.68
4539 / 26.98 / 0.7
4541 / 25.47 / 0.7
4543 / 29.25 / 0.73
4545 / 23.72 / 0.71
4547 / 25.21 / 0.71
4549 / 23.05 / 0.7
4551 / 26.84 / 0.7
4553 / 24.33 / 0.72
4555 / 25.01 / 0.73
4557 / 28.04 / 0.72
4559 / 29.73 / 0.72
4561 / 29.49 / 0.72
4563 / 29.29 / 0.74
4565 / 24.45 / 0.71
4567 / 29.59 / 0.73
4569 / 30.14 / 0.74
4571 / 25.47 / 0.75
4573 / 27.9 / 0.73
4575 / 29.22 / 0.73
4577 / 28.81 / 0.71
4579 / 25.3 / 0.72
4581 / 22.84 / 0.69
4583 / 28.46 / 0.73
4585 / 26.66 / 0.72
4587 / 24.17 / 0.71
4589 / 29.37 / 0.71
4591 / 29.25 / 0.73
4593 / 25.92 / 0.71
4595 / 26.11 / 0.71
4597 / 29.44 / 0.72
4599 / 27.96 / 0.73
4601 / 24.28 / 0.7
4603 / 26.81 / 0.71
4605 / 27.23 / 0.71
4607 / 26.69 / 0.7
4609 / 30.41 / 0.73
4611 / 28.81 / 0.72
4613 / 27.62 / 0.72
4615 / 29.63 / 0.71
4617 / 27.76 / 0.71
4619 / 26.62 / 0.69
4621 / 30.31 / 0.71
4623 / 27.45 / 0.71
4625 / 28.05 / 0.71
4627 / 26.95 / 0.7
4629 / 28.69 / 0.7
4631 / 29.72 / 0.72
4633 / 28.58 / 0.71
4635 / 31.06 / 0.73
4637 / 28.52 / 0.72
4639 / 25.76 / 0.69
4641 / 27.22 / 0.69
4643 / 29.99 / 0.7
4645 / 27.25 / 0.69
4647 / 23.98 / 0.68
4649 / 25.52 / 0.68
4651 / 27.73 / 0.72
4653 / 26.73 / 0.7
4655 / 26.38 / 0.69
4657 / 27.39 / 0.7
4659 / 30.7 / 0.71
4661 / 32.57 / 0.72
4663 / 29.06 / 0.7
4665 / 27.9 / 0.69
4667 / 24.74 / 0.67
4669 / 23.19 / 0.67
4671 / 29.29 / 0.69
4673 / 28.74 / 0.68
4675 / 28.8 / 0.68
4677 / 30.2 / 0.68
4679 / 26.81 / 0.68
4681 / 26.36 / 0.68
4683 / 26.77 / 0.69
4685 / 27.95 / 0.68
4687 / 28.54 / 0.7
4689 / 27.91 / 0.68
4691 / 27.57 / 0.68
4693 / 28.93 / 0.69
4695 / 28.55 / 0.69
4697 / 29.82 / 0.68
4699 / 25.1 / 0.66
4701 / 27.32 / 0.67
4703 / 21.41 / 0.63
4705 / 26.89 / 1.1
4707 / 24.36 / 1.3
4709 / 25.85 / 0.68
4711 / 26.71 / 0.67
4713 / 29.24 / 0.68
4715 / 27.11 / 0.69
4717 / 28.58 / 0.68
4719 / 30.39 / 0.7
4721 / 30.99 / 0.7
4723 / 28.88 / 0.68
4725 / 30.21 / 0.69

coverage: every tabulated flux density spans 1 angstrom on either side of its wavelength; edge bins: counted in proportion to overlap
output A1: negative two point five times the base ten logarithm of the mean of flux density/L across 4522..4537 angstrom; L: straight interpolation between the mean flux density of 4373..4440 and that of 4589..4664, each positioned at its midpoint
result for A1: 0.11 mag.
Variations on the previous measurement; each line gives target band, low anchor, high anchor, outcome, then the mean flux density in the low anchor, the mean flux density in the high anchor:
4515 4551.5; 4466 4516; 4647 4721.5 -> 0.07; 25.1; 27.6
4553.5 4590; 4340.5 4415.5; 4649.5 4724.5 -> -0.12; 19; 27.7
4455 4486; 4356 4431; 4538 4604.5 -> 0.02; 19.2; 26.9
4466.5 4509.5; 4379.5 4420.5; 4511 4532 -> -0.10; 17.8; 24.5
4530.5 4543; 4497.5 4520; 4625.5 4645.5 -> 0.17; 26.2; 28.4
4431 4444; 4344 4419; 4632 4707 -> 0.02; 19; 27.6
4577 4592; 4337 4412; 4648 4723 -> -0.08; 18.8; 27.6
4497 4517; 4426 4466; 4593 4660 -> -0.15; 20.4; 27.8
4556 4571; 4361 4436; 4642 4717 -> -0.19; 18.9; 27.4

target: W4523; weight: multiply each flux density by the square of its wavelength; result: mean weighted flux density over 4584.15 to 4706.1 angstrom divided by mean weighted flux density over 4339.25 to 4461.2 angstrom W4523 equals 1.6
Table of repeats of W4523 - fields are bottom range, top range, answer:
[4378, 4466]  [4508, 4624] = 1.47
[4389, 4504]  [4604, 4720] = 1.42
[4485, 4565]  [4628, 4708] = 1.16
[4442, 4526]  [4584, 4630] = 1.22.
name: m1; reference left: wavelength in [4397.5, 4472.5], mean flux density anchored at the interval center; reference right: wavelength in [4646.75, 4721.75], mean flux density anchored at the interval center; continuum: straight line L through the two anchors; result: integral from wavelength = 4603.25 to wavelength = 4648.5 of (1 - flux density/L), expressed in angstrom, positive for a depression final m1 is -3.9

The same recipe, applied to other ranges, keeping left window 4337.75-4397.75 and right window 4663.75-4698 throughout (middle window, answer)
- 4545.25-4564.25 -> -1.8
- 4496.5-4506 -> -1.4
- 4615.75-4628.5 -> -0.9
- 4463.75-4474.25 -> -0.8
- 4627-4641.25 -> -1.1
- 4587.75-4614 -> -2.1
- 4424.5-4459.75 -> 1.3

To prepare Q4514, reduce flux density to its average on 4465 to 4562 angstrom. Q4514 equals 24.9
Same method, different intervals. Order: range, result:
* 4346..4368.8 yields 21.4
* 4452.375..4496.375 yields 22.6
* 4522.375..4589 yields 25.6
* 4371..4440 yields 18.6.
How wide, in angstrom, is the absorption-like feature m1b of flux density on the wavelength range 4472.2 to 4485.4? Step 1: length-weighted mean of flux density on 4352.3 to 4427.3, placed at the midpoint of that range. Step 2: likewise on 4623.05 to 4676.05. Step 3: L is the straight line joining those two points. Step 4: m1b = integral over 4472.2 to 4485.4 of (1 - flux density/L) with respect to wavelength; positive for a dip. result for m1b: -1.4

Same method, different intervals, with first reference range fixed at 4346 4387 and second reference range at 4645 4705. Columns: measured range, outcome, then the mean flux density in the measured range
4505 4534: -1.9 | 24.8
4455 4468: 1.4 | 19.5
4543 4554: -0.4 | 25.1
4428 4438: 0.7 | 19.4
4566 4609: -3.8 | 27.3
